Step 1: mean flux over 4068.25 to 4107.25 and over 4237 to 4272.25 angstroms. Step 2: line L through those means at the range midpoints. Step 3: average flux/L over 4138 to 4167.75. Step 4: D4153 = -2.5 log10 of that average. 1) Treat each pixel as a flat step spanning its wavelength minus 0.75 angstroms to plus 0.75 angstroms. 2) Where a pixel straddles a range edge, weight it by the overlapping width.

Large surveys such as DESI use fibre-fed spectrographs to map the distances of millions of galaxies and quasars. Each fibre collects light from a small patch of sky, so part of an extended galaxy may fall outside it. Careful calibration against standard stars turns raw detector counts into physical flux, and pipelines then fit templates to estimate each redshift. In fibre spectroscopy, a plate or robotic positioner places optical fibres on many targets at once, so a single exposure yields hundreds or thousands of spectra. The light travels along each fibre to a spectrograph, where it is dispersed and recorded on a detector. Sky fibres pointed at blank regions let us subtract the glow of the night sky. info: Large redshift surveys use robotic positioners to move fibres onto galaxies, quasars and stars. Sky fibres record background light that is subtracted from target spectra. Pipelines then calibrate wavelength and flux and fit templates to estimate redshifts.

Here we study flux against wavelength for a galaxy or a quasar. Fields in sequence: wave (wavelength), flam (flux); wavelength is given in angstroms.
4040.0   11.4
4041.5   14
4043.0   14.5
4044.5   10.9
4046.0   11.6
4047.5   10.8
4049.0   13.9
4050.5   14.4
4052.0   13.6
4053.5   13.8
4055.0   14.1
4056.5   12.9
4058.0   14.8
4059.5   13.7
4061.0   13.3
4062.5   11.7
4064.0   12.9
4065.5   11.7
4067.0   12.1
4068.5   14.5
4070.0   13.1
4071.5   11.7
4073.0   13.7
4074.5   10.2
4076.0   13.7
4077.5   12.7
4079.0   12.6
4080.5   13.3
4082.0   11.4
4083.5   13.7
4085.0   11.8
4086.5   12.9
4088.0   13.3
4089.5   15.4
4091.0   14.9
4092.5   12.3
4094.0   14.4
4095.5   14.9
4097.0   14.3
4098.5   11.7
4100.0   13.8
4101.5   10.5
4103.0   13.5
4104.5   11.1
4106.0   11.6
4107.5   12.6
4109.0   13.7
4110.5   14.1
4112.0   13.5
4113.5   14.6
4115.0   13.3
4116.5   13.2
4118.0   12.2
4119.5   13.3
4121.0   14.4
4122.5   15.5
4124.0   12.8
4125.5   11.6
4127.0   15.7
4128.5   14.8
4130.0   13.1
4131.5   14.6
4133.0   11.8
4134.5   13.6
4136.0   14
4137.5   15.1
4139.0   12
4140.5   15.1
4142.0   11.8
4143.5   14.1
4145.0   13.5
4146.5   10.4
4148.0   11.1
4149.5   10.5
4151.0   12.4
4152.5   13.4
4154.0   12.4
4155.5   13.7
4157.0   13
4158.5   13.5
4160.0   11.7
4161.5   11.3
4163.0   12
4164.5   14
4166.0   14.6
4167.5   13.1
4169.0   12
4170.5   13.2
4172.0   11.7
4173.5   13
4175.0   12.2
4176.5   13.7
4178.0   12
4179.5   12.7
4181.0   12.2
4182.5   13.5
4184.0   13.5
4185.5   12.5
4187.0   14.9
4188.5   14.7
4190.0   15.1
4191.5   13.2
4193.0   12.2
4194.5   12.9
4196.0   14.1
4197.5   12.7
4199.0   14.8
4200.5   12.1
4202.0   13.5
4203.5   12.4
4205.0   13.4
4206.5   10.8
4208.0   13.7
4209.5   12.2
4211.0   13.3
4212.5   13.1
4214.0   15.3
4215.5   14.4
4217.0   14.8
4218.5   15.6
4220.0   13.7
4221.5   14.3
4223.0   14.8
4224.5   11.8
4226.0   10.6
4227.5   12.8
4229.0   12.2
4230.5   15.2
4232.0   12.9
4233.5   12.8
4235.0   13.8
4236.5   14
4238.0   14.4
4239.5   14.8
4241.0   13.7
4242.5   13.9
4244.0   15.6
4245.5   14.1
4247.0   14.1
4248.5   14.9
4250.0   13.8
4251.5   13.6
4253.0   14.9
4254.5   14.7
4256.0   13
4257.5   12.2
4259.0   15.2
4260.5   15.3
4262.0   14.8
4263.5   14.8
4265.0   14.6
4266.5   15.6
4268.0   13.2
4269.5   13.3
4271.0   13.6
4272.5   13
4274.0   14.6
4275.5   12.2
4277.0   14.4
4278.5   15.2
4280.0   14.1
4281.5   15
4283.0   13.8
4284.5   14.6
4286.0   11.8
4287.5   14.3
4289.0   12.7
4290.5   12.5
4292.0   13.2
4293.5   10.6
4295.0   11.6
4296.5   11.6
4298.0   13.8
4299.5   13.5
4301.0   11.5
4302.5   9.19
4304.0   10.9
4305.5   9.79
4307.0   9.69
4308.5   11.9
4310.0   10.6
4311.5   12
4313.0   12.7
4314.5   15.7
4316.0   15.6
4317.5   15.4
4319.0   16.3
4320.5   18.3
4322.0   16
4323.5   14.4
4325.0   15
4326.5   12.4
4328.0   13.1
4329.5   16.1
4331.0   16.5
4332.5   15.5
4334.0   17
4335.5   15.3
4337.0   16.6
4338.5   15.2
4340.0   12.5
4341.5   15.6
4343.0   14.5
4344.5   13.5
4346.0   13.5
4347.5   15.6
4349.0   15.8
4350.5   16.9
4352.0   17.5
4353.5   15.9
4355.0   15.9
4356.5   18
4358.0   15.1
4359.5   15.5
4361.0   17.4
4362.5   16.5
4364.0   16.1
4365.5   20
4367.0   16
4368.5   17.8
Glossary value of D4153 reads 0.06 mag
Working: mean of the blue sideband 12.9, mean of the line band 12.7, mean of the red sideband 14.2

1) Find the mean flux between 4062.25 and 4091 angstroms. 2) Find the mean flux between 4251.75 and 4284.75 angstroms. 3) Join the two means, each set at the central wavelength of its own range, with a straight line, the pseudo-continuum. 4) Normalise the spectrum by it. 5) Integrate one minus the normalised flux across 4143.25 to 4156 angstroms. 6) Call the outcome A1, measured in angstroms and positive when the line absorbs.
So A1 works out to 1.0 angstroms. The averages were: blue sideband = 12.8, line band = 12.3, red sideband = 14.2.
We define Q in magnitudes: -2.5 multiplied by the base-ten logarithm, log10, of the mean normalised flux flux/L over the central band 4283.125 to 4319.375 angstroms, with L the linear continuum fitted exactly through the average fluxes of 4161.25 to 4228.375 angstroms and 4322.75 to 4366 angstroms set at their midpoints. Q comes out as 0.188 mag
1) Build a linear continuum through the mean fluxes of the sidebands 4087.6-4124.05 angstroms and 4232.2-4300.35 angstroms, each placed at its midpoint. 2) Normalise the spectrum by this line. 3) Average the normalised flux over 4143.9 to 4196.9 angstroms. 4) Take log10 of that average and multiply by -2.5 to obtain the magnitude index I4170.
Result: 0.06 mag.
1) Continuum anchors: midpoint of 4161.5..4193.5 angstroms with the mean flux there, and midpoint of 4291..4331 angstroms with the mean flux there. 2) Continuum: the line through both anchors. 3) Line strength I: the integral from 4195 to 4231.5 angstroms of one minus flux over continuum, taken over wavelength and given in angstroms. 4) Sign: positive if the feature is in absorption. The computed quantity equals -0.7 angstroms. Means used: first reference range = 13.1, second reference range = 13.2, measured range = 13.4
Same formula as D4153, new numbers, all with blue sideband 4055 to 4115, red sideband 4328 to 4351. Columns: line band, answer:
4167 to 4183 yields 0.10 mag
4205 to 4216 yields 0.07 mag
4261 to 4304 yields 0.11 mag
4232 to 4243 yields 0.04 mag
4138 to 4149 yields 0.08 mag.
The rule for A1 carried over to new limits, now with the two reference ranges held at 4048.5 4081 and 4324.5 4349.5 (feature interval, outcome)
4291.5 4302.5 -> 1.97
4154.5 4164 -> 0.80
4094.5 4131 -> 0.22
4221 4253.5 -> 1.12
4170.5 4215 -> 2.53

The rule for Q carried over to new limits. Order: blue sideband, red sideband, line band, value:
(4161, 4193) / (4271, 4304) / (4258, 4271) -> -0.12 mag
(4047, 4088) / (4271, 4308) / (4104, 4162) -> -0.02 mag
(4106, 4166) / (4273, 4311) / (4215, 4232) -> -0.07 mag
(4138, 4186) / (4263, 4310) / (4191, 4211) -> -0.02 mag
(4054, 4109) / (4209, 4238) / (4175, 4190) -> 0.01 mag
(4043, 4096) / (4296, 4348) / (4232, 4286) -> -0.03 mag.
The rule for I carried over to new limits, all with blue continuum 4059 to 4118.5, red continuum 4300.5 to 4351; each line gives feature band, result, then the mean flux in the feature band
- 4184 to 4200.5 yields -0.2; 13.6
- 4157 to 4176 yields 0.9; 12.7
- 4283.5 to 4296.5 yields 1.2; 12.6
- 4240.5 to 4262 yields -0.7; 14.2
